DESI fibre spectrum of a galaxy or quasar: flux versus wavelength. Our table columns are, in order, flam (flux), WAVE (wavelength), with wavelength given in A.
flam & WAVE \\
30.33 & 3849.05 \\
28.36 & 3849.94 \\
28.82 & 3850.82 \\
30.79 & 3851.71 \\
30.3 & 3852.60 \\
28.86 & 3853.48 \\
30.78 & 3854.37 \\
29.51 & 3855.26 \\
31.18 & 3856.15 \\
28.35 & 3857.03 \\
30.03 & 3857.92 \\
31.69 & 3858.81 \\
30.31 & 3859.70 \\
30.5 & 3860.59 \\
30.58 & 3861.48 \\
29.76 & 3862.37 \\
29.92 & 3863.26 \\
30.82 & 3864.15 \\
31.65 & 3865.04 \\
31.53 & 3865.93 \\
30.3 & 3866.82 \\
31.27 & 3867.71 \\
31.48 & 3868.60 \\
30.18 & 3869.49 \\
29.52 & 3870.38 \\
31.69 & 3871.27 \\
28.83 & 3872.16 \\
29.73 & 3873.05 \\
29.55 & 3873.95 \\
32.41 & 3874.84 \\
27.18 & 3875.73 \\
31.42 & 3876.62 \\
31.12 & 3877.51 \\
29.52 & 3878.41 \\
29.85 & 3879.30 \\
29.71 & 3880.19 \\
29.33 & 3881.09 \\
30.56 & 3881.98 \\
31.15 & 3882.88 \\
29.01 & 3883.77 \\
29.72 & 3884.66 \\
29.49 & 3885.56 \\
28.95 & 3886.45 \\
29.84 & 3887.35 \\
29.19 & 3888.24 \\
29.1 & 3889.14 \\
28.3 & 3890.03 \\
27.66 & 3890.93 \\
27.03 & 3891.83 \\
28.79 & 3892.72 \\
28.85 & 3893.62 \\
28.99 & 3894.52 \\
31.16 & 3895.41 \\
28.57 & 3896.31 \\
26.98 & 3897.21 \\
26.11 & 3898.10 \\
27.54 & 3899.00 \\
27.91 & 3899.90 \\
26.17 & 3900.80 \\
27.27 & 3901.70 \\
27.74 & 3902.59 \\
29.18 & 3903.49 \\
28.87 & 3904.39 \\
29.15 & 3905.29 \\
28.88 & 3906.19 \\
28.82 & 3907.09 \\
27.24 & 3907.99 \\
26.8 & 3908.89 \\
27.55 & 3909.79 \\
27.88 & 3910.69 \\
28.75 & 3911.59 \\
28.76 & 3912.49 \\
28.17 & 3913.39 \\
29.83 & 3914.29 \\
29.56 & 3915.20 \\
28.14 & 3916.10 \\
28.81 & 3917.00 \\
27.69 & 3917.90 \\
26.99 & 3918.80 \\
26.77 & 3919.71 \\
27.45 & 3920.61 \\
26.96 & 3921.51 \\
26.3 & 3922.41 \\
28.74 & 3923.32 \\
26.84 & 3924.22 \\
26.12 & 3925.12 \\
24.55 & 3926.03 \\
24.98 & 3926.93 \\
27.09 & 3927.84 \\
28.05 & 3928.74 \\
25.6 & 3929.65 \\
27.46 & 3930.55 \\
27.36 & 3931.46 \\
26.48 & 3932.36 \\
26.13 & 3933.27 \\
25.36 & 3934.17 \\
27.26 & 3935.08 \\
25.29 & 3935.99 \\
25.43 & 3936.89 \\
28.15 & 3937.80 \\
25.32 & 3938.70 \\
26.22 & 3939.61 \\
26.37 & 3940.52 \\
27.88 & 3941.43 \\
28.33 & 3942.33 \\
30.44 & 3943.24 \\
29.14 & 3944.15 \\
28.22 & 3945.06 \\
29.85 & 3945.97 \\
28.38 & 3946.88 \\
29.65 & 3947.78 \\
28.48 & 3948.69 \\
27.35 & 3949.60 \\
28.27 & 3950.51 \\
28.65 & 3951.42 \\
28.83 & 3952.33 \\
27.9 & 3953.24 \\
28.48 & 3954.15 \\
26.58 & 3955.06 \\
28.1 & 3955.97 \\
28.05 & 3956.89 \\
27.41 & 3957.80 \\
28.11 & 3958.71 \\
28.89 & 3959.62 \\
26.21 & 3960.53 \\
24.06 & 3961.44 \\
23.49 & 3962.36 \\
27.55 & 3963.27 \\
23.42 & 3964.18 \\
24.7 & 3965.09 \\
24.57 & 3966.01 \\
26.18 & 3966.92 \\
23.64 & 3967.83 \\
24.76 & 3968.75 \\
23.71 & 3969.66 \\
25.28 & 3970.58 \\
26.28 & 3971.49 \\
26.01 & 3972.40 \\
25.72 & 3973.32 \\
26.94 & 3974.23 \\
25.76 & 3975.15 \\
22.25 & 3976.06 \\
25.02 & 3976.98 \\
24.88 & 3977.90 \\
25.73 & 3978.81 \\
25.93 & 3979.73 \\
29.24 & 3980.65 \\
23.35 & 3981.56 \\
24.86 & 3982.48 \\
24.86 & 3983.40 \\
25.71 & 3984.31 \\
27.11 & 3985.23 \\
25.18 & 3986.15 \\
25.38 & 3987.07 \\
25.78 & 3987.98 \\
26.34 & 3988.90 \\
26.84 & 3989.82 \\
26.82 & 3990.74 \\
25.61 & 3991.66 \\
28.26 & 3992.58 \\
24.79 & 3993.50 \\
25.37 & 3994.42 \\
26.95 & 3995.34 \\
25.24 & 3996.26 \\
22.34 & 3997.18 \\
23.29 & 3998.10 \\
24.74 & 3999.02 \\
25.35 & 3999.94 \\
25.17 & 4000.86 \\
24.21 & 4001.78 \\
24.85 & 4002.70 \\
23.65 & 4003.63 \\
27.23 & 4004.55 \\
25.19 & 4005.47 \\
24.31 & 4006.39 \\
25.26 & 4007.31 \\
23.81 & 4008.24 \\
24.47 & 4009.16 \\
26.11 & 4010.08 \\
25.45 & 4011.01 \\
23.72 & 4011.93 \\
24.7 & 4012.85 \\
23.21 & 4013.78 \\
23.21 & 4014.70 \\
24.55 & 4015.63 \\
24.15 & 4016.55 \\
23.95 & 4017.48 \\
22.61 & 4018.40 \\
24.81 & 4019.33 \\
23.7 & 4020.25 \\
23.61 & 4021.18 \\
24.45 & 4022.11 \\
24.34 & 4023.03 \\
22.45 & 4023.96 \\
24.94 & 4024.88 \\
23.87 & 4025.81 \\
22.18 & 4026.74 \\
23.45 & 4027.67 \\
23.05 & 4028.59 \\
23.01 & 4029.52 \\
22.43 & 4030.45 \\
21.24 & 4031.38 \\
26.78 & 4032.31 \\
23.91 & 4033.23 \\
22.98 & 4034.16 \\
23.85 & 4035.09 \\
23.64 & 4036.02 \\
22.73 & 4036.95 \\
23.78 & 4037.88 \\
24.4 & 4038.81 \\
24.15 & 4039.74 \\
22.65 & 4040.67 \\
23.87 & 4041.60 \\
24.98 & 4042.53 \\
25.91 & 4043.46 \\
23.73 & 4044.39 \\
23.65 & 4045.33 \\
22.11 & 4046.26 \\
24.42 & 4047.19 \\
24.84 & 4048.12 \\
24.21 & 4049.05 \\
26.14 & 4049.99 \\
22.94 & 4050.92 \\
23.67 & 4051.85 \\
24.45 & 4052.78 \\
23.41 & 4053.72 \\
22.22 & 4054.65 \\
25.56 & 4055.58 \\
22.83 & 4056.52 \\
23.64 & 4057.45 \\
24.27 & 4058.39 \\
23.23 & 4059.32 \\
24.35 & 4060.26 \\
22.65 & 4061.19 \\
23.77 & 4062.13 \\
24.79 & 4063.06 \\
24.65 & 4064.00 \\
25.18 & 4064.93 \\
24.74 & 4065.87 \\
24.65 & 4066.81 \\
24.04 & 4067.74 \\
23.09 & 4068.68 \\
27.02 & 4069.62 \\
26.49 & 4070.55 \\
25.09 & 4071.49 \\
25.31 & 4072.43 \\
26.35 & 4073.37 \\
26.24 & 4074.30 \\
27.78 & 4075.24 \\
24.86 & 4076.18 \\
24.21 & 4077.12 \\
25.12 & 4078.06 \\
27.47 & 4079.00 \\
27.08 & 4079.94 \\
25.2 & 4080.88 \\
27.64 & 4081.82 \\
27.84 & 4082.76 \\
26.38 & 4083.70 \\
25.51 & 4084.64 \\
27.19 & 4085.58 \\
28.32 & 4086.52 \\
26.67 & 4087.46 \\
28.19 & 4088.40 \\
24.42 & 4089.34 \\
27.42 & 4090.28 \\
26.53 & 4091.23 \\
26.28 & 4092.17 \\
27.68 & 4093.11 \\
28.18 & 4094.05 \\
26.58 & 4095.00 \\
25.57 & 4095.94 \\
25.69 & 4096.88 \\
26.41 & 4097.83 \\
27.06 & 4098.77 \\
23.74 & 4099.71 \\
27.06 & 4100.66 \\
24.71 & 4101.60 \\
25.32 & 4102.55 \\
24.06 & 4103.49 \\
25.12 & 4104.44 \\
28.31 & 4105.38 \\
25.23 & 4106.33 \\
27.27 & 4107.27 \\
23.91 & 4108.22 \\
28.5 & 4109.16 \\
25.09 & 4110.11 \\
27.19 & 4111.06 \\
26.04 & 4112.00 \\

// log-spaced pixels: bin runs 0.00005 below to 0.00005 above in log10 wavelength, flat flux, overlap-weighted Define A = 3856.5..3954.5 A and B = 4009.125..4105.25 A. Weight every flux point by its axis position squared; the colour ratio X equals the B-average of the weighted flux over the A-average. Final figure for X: 0.94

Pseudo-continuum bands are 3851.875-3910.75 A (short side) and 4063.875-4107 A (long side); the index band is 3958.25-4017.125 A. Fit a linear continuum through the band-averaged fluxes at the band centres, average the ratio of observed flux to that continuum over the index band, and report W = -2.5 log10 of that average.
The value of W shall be 0.10 mag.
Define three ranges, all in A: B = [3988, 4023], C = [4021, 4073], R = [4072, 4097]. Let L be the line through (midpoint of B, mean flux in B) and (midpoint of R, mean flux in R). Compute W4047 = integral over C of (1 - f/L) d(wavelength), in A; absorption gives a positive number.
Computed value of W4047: 3.5 A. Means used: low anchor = 24.8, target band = 24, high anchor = 26.5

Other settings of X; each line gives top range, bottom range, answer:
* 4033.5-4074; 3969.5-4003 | 0.98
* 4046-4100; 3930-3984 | 1.01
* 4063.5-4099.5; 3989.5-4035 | 1.11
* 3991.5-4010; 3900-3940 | 0.95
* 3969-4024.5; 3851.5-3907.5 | 0.90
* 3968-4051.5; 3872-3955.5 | 0.92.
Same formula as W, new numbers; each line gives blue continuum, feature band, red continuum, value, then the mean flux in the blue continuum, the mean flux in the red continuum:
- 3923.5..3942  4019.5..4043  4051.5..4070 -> 0.04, 26.5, 24.1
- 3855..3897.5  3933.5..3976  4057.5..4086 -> 0.05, 29.8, 25.4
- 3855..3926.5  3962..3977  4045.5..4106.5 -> 0.10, 29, 25.4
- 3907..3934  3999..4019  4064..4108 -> 0.09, 27.4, 26.1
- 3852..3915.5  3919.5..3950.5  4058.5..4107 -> 0.05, 29.4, 25.8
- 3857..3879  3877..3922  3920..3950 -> 0.01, 30.4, 27.2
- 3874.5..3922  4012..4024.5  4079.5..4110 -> 0.15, 28.6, 26.4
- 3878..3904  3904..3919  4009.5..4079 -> -0.01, 28.8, 24.2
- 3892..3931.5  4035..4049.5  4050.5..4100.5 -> 0.09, 27.8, 25.5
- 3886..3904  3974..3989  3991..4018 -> 0.00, 28.3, 24.8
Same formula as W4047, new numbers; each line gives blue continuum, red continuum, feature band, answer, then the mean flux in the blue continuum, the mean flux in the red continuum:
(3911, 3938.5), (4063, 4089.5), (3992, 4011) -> 1.08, 27.2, 26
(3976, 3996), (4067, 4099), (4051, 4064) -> 1.19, 25.8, 26.3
